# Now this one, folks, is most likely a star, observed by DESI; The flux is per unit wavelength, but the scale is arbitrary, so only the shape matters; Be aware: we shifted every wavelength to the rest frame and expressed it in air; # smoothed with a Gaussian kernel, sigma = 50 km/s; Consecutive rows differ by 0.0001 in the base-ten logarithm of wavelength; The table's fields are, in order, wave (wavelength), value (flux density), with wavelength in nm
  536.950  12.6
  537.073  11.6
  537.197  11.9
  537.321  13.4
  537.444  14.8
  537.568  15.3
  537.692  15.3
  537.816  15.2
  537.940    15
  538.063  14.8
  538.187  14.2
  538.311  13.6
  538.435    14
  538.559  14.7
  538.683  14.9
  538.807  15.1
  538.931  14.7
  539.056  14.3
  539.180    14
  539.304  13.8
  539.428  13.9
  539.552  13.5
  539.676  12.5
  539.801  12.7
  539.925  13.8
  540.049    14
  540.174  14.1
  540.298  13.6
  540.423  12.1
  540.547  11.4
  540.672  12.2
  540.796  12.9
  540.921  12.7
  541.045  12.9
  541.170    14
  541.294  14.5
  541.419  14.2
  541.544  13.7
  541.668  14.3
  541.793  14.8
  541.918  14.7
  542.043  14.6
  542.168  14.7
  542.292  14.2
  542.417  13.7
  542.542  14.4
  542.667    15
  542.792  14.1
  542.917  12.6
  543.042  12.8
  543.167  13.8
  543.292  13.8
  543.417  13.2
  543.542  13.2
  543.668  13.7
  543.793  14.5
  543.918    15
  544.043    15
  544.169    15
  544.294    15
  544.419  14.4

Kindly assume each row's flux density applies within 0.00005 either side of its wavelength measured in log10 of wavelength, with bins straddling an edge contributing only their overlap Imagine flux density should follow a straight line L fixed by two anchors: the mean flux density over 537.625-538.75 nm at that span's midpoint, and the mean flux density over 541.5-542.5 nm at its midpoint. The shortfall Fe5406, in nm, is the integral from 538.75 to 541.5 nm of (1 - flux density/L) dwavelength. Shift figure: 0.19 nm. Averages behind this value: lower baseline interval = 14.6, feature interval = 13.5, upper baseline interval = 14.4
